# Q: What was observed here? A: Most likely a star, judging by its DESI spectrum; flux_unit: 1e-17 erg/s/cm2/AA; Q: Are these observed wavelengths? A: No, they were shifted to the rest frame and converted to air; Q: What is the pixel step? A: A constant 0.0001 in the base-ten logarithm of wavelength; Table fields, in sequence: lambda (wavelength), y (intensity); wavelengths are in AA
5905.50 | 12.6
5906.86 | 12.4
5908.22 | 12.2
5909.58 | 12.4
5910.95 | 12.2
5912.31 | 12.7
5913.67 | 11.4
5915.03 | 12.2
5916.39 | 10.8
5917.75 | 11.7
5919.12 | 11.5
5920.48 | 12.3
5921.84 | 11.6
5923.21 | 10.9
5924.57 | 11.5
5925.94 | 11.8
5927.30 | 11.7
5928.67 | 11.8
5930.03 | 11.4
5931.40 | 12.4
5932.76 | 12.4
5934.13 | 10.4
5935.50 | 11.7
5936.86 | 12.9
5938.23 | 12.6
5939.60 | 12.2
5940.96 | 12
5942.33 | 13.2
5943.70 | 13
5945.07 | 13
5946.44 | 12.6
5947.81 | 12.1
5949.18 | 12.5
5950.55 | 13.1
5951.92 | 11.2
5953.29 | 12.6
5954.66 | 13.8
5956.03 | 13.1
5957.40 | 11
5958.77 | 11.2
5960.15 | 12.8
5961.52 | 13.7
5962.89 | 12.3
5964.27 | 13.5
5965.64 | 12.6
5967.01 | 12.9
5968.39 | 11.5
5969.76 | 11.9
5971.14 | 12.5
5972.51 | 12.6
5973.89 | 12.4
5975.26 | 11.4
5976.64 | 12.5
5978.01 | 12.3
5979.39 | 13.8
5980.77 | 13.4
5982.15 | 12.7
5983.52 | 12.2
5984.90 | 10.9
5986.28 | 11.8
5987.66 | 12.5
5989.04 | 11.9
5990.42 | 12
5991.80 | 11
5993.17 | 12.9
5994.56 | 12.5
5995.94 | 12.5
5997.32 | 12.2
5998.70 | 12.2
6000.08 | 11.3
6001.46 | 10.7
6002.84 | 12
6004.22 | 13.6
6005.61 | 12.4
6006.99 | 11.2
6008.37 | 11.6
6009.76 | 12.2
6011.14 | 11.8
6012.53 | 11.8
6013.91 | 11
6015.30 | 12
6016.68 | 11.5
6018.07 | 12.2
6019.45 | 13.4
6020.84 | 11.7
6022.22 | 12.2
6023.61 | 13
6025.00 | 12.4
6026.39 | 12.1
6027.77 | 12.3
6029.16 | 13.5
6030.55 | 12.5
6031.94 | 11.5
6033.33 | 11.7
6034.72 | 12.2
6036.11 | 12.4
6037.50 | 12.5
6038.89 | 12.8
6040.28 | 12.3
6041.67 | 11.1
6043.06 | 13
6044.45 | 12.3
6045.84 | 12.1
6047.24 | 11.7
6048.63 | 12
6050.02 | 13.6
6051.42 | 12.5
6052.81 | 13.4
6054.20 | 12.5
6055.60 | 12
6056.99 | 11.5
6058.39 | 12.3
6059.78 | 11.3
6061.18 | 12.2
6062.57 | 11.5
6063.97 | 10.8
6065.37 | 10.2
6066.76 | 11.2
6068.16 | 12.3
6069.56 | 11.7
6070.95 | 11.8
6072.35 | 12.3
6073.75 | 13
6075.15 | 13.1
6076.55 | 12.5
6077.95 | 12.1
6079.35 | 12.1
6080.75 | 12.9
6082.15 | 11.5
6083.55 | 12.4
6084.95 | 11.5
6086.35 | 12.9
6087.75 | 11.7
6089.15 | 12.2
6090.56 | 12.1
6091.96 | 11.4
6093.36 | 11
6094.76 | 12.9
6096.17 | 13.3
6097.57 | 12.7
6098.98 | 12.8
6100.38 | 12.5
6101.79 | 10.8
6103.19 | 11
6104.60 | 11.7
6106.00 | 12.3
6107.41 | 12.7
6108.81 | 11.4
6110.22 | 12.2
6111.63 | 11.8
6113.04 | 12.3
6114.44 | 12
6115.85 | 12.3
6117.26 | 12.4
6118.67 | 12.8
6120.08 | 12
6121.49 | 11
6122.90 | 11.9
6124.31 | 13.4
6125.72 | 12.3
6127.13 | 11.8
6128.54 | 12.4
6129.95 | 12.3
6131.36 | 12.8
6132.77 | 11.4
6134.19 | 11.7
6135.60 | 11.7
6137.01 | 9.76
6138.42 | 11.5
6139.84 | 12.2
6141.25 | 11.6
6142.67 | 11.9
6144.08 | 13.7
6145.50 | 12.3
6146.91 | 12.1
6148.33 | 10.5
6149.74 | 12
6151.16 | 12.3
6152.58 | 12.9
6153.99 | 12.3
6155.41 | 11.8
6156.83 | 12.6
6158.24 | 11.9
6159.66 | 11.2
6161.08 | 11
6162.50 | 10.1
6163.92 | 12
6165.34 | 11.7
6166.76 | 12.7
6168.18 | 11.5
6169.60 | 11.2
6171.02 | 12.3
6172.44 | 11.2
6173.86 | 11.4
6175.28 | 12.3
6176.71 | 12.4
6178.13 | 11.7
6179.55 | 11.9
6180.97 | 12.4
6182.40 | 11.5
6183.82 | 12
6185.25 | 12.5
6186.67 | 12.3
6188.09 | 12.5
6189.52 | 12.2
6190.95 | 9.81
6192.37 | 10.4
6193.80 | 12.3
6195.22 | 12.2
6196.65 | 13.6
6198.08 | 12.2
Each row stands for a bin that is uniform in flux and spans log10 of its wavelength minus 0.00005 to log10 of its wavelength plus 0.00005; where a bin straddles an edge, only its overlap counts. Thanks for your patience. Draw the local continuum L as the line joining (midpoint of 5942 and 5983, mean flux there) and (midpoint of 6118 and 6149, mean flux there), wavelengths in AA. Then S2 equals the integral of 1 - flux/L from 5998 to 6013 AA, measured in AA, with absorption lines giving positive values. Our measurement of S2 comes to 0.6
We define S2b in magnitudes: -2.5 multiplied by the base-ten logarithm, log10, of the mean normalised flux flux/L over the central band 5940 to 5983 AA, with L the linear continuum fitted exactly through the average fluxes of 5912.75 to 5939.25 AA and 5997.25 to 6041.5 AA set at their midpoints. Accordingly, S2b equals -0.06 mag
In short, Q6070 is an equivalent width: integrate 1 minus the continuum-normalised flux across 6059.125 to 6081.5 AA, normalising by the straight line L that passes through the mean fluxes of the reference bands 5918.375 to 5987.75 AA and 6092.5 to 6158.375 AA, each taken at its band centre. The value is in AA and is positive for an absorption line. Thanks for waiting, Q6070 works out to 0.3 AA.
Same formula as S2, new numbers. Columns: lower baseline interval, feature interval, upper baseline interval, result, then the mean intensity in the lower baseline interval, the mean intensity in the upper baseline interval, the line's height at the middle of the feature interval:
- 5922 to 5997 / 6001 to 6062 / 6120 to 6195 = -0.3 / 12.3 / 11.9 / 12.1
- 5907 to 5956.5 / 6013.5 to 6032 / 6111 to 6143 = -0.3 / 12.1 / 12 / 12.1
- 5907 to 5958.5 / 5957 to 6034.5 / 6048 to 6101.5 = -0.5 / 12.1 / 12.1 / 12.1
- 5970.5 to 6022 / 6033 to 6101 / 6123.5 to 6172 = -0.8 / 12.1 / 11.9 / 12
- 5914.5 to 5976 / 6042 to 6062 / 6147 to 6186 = -0.5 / 12.2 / 11.8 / 12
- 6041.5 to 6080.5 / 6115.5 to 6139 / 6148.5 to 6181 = -0.1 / 12.1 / 11.8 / 11.9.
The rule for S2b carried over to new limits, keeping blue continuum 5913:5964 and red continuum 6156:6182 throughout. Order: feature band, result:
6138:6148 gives -0.03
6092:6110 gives -0.02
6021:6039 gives -0.03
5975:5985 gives -0.04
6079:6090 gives -0.02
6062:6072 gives 0.05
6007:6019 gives 0.02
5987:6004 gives 0.00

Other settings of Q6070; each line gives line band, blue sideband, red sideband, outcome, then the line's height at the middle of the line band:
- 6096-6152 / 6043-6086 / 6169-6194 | -0.4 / 11.9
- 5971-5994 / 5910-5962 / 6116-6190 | -0.4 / 12.1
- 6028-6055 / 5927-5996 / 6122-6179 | -0.6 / 12.1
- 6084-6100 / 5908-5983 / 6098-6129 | -0.2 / 12.1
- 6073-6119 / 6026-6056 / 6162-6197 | -0.1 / 12.2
